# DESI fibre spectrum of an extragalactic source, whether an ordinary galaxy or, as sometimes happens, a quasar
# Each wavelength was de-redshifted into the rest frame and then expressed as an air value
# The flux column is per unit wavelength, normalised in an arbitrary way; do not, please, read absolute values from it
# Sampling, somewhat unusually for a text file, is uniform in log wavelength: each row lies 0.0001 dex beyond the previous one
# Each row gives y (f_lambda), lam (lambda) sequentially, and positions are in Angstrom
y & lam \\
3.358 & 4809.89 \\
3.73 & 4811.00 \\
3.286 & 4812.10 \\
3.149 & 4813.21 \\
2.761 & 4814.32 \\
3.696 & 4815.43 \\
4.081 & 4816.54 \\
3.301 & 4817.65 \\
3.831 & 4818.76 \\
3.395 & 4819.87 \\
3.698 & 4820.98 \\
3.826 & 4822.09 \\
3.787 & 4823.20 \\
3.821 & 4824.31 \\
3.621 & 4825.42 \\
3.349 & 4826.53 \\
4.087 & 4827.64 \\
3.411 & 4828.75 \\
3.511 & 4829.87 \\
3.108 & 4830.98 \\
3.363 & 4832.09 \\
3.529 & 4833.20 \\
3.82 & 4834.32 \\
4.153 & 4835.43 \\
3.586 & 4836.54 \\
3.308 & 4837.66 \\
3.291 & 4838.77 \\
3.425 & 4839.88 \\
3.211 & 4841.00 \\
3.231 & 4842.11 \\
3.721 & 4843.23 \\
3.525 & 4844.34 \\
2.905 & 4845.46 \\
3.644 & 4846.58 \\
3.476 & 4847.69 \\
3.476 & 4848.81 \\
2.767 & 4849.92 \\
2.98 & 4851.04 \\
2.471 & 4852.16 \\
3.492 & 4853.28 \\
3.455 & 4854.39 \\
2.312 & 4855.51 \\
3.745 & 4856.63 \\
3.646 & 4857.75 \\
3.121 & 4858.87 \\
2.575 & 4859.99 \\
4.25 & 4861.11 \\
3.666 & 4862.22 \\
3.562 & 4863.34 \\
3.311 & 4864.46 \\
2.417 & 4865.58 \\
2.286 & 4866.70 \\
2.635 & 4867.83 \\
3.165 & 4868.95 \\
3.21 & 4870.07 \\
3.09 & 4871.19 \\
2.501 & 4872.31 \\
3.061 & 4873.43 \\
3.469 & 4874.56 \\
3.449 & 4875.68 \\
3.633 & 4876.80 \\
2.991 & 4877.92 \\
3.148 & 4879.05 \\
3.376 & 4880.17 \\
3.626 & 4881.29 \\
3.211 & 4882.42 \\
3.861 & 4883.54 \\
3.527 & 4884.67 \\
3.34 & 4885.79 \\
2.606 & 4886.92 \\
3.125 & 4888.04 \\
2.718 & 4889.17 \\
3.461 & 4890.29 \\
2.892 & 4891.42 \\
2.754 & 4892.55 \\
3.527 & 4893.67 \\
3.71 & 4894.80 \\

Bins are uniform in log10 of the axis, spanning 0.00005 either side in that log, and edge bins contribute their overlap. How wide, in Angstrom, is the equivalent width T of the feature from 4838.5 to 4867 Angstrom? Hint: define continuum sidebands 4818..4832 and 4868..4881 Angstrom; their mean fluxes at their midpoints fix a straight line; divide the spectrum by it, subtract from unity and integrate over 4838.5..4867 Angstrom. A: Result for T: 1.1 Angstrom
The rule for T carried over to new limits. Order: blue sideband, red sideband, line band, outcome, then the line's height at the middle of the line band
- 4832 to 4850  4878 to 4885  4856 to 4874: 1.6 Angstrom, 3.44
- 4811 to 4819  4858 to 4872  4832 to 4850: -1.0 Angstrom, 3.27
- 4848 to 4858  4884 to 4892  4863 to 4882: 0.1 Angstrom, 3.12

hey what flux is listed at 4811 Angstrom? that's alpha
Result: 3.73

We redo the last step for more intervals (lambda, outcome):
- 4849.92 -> 2.767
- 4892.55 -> 2.754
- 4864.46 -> 3.311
